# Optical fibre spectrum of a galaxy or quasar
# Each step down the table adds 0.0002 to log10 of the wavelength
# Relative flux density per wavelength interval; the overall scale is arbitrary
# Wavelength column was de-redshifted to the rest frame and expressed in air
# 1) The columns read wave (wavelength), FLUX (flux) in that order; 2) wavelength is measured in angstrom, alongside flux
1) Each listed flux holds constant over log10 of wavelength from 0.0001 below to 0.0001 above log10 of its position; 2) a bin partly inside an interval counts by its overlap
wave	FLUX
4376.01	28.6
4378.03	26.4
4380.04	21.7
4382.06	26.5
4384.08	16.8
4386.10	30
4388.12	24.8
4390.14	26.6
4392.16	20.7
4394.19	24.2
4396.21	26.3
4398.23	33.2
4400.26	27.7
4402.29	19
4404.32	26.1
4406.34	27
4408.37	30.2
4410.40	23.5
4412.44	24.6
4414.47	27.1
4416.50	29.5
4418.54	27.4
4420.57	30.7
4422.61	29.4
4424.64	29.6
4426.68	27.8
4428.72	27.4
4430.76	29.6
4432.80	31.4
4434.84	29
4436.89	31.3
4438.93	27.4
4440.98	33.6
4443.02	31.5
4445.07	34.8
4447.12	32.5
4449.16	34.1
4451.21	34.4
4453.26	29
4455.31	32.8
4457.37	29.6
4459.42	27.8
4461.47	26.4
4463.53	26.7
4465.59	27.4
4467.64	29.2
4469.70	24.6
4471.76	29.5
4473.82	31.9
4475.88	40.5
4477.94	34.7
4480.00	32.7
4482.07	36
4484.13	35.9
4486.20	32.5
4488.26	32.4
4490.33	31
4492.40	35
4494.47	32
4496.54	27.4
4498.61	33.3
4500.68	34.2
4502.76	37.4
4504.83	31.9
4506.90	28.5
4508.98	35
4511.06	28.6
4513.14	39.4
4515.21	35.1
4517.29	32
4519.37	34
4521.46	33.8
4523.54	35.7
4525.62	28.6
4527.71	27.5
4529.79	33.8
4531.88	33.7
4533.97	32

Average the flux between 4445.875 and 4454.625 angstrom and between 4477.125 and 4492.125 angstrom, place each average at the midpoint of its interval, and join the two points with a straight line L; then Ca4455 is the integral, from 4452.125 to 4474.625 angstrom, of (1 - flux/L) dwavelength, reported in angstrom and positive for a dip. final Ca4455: 3.0 angstrom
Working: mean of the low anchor 32.6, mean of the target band 28.6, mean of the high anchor 33.7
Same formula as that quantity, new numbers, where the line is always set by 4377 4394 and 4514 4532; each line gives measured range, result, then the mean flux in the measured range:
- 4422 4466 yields -3.83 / 30.2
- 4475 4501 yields -2.64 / 33.6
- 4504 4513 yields 0.00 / 31.8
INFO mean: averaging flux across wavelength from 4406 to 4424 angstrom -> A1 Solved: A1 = 27.8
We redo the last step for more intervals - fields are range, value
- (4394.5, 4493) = 30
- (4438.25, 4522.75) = 32.1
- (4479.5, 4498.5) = 32.8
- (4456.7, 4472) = 27.5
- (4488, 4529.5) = 32.7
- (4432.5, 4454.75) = 31.8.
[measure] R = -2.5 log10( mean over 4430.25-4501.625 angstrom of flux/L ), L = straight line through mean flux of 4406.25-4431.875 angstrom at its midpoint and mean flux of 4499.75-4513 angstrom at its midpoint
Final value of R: -0.03 mag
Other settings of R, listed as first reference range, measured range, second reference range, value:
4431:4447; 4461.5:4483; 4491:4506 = 0.040 mag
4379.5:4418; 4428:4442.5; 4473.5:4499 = -0.042 mag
